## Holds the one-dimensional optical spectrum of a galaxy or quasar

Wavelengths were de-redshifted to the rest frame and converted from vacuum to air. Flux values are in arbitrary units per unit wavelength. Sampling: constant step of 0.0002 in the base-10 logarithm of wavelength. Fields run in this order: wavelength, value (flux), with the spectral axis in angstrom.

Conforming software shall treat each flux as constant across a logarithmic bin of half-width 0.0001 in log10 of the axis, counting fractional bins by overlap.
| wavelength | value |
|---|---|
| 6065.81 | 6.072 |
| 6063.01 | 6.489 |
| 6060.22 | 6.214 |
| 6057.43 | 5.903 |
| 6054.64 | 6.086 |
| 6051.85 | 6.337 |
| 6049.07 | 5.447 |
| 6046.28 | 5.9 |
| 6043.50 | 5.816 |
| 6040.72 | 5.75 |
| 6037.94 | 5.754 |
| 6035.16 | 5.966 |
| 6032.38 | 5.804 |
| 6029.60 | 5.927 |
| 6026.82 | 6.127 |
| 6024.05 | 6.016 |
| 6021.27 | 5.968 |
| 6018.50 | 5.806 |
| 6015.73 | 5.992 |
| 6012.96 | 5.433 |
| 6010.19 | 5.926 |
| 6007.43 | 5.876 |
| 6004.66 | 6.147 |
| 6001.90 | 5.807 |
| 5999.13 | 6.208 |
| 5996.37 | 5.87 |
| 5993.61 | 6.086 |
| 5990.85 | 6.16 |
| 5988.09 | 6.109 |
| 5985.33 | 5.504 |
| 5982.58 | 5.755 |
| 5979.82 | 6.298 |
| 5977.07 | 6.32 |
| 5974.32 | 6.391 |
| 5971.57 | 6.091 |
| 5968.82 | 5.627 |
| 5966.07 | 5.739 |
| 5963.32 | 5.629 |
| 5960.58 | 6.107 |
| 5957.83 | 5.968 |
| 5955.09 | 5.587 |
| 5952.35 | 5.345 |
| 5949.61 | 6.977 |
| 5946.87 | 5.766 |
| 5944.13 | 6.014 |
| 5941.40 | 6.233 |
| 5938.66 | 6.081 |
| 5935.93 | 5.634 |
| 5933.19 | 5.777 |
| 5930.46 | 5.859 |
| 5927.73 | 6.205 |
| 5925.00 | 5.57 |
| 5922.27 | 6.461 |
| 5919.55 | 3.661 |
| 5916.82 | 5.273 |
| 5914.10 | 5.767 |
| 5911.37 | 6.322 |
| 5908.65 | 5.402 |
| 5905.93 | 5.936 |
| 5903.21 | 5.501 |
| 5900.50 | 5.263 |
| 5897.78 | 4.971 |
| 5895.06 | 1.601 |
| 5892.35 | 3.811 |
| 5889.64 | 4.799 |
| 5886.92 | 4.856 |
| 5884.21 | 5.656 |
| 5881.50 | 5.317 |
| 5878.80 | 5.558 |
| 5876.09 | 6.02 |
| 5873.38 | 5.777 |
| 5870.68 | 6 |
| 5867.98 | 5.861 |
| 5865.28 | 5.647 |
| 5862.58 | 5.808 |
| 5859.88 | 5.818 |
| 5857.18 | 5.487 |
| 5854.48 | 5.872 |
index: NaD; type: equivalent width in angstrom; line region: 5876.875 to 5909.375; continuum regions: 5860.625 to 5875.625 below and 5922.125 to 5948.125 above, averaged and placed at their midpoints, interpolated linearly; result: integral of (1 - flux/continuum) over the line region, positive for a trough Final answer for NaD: 5.4 angstrom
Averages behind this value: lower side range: 5.83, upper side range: 5.94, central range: 4.9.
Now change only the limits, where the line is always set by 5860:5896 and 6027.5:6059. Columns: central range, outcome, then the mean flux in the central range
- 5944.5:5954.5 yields -0.9 angstrom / 5.99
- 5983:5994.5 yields -0.6 angstrom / 5.94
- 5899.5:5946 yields -2.8 angstrom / 5.71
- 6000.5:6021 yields -0.4 angstrom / 5.86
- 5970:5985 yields -1.4 angstrom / 6.12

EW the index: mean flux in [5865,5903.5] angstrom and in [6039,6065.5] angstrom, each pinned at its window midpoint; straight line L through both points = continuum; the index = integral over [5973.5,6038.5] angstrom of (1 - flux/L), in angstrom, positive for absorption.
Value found -2.6 angstrom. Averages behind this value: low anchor 5.08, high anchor 5.99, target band 5.97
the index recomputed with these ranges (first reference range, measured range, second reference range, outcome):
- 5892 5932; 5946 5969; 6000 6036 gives -1.52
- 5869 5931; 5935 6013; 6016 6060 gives -4.78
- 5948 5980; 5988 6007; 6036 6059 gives -0.30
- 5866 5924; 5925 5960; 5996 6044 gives -2.89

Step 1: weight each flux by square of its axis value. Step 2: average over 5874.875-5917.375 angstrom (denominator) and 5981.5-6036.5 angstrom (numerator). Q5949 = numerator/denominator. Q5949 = 1.20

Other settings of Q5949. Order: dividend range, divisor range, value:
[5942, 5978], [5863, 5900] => 1.21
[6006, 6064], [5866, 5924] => 1.19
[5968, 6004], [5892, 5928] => 1.20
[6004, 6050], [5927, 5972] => 1.02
